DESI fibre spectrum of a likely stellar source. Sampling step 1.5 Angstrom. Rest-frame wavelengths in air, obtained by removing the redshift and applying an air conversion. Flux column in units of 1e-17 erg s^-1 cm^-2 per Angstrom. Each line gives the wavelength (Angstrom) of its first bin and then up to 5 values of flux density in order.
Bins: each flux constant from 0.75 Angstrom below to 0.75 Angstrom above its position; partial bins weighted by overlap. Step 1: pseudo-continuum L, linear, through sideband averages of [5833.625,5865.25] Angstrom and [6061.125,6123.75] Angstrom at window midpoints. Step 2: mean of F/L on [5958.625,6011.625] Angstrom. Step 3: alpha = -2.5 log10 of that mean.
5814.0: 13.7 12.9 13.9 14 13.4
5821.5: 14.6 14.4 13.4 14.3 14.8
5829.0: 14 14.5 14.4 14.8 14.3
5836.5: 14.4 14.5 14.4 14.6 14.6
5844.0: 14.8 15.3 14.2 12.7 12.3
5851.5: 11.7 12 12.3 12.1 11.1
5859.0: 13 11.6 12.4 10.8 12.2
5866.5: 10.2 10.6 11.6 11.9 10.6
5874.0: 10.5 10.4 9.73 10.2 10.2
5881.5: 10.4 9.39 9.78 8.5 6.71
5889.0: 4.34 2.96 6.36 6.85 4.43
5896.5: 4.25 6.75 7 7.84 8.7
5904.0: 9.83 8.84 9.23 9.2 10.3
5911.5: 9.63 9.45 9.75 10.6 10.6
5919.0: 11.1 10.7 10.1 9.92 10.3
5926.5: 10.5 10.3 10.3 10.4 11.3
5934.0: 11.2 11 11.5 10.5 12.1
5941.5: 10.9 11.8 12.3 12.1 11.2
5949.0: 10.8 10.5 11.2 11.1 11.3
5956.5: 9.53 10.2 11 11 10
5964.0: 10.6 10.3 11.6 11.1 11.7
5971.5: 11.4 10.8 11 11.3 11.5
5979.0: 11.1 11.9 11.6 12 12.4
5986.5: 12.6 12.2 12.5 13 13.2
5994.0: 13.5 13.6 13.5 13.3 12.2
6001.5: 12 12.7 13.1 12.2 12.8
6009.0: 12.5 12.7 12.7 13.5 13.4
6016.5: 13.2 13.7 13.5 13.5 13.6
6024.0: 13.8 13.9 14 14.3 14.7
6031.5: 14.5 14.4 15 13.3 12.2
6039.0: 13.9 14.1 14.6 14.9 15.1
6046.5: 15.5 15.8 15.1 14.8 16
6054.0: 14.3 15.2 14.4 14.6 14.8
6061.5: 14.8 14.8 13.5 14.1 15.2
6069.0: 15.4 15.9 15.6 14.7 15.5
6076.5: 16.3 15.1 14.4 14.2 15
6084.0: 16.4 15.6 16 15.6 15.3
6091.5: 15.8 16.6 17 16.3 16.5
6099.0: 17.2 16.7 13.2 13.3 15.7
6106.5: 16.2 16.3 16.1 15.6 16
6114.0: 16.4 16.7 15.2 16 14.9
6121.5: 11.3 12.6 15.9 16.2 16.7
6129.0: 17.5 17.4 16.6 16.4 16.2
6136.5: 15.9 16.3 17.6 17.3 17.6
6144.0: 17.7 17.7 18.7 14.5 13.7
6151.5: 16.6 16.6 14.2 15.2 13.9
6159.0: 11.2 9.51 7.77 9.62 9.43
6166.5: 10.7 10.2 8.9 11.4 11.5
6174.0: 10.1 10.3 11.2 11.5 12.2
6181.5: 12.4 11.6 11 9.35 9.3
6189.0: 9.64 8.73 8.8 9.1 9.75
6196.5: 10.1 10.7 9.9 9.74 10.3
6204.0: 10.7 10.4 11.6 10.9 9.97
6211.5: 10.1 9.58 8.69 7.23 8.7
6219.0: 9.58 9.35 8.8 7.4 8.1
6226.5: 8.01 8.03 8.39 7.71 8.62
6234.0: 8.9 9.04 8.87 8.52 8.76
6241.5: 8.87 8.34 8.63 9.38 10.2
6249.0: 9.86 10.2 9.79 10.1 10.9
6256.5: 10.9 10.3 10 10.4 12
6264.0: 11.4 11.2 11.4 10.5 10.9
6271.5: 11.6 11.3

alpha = 0.20 mag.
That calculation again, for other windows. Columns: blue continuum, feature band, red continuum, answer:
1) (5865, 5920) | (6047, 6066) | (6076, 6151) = -0.054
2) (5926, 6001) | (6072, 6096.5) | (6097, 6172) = -0.131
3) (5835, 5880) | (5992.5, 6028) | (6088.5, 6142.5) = 0.100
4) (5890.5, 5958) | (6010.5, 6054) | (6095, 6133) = -0.079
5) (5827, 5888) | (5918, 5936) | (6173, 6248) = 0.104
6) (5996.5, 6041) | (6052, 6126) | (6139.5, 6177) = -0.155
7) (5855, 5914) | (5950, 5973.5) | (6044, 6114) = 0.082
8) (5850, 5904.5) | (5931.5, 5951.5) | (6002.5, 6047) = 0.000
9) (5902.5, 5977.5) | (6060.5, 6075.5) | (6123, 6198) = -0.232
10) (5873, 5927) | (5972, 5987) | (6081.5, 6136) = -0.015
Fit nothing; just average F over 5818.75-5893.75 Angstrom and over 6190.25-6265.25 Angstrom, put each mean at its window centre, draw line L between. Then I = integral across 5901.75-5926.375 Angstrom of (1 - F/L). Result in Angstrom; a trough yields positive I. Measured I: 3.3 Angstrom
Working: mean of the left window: 11.8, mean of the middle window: 9.91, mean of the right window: 9.5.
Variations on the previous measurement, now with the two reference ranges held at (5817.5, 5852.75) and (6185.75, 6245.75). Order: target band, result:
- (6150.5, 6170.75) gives -4.0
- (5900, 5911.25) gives 3.5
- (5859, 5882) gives 4.5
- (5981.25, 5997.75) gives -0.9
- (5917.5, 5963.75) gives 6.7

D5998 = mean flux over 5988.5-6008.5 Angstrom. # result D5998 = 12.9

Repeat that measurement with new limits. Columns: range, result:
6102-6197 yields 13.6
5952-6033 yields 12.4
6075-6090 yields 15.4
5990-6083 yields 14.1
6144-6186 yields 12.3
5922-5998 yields 11.4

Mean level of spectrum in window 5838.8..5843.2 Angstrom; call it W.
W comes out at 14.5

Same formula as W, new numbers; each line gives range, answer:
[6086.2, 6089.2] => 15.8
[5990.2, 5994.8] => 13.2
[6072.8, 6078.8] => 15.4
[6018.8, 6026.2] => 13.7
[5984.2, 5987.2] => 12.5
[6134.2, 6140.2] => 16.5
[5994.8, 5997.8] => 13.5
